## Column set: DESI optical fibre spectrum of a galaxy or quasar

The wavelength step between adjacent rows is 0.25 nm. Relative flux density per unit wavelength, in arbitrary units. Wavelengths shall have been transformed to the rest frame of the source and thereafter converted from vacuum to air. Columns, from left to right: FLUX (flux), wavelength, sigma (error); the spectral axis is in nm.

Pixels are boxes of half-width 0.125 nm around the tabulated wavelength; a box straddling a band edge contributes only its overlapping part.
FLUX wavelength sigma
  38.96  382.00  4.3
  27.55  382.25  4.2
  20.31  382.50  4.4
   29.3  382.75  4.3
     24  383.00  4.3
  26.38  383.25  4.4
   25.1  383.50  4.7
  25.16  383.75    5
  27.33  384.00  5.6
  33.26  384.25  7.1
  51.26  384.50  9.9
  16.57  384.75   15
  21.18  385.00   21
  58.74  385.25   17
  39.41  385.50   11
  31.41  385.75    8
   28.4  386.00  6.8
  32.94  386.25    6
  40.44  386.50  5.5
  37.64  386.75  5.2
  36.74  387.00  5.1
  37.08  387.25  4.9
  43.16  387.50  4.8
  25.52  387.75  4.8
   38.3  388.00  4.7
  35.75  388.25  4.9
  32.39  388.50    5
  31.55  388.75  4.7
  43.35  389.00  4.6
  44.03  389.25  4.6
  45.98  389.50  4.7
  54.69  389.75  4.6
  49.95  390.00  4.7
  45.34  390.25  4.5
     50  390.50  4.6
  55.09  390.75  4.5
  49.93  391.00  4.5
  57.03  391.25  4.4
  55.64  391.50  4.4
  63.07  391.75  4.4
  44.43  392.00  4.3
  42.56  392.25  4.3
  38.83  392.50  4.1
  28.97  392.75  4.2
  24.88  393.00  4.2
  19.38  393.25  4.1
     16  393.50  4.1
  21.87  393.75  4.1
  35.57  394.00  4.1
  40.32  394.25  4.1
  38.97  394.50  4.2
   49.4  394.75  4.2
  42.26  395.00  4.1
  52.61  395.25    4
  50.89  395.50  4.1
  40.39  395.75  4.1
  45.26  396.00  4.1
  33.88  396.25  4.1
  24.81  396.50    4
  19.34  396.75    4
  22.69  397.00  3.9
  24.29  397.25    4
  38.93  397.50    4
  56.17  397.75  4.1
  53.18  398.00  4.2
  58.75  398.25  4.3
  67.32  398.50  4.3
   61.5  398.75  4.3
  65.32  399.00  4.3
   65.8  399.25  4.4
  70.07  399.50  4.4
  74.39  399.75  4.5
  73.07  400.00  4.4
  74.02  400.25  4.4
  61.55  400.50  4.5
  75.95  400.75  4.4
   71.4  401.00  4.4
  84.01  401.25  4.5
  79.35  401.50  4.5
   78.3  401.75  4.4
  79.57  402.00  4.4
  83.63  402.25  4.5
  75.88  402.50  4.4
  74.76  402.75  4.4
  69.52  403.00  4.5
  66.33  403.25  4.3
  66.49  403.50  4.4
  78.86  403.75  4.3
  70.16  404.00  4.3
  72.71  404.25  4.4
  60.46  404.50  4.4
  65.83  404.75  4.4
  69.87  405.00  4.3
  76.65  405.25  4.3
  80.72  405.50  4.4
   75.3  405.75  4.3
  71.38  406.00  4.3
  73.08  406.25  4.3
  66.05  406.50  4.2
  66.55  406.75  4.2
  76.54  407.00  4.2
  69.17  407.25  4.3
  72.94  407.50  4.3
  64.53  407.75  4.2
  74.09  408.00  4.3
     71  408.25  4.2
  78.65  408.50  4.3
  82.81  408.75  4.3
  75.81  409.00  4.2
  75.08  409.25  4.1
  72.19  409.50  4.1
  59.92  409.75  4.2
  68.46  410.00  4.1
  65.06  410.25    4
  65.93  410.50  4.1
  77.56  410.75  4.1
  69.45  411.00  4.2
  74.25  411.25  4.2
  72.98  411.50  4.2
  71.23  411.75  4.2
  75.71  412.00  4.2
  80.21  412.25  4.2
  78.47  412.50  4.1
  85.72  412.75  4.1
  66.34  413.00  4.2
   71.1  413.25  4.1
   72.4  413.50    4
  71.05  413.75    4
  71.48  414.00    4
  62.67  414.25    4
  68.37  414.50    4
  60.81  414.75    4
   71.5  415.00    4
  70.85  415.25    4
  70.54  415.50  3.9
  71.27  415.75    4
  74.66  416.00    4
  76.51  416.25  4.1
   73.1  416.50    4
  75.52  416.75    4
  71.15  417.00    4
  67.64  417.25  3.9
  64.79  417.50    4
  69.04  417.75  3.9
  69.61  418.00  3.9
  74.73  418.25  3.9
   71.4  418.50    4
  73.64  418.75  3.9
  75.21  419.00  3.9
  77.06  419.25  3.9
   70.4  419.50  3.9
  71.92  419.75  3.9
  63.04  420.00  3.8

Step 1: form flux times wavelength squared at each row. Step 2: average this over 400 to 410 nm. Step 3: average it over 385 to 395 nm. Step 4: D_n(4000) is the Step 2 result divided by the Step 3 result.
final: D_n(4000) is 1.97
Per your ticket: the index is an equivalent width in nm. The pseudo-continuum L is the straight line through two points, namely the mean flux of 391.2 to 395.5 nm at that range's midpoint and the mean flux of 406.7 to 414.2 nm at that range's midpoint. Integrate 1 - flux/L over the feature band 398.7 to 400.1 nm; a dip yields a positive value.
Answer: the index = -0.48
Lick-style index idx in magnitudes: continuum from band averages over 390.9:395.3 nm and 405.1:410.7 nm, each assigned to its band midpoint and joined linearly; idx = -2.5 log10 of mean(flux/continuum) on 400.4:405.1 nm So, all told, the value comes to -0.203 mag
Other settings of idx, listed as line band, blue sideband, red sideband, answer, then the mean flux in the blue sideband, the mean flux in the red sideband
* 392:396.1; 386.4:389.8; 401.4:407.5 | 0.36 mag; 38.7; 72.8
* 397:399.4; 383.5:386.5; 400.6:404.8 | 0.20 mag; 33.2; 73.8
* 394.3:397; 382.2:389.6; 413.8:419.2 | 0.16 mag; 33.7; 70.8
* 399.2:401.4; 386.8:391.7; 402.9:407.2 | -0.16 mag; 44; 70.9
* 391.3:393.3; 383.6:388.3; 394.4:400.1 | 0.04 mag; 34.7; 49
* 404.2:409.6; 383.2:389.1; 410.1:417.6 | -0.16 mag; 34.2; 71.6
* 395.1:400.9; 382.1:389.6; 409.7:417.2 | -0.04 mag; 33.7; 71.6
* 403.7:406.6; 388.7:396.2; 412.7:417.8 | -0.23 mag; 42.6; 70.6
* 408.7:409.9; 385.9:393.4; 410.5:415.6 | -0.09 mag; 41.1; 72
